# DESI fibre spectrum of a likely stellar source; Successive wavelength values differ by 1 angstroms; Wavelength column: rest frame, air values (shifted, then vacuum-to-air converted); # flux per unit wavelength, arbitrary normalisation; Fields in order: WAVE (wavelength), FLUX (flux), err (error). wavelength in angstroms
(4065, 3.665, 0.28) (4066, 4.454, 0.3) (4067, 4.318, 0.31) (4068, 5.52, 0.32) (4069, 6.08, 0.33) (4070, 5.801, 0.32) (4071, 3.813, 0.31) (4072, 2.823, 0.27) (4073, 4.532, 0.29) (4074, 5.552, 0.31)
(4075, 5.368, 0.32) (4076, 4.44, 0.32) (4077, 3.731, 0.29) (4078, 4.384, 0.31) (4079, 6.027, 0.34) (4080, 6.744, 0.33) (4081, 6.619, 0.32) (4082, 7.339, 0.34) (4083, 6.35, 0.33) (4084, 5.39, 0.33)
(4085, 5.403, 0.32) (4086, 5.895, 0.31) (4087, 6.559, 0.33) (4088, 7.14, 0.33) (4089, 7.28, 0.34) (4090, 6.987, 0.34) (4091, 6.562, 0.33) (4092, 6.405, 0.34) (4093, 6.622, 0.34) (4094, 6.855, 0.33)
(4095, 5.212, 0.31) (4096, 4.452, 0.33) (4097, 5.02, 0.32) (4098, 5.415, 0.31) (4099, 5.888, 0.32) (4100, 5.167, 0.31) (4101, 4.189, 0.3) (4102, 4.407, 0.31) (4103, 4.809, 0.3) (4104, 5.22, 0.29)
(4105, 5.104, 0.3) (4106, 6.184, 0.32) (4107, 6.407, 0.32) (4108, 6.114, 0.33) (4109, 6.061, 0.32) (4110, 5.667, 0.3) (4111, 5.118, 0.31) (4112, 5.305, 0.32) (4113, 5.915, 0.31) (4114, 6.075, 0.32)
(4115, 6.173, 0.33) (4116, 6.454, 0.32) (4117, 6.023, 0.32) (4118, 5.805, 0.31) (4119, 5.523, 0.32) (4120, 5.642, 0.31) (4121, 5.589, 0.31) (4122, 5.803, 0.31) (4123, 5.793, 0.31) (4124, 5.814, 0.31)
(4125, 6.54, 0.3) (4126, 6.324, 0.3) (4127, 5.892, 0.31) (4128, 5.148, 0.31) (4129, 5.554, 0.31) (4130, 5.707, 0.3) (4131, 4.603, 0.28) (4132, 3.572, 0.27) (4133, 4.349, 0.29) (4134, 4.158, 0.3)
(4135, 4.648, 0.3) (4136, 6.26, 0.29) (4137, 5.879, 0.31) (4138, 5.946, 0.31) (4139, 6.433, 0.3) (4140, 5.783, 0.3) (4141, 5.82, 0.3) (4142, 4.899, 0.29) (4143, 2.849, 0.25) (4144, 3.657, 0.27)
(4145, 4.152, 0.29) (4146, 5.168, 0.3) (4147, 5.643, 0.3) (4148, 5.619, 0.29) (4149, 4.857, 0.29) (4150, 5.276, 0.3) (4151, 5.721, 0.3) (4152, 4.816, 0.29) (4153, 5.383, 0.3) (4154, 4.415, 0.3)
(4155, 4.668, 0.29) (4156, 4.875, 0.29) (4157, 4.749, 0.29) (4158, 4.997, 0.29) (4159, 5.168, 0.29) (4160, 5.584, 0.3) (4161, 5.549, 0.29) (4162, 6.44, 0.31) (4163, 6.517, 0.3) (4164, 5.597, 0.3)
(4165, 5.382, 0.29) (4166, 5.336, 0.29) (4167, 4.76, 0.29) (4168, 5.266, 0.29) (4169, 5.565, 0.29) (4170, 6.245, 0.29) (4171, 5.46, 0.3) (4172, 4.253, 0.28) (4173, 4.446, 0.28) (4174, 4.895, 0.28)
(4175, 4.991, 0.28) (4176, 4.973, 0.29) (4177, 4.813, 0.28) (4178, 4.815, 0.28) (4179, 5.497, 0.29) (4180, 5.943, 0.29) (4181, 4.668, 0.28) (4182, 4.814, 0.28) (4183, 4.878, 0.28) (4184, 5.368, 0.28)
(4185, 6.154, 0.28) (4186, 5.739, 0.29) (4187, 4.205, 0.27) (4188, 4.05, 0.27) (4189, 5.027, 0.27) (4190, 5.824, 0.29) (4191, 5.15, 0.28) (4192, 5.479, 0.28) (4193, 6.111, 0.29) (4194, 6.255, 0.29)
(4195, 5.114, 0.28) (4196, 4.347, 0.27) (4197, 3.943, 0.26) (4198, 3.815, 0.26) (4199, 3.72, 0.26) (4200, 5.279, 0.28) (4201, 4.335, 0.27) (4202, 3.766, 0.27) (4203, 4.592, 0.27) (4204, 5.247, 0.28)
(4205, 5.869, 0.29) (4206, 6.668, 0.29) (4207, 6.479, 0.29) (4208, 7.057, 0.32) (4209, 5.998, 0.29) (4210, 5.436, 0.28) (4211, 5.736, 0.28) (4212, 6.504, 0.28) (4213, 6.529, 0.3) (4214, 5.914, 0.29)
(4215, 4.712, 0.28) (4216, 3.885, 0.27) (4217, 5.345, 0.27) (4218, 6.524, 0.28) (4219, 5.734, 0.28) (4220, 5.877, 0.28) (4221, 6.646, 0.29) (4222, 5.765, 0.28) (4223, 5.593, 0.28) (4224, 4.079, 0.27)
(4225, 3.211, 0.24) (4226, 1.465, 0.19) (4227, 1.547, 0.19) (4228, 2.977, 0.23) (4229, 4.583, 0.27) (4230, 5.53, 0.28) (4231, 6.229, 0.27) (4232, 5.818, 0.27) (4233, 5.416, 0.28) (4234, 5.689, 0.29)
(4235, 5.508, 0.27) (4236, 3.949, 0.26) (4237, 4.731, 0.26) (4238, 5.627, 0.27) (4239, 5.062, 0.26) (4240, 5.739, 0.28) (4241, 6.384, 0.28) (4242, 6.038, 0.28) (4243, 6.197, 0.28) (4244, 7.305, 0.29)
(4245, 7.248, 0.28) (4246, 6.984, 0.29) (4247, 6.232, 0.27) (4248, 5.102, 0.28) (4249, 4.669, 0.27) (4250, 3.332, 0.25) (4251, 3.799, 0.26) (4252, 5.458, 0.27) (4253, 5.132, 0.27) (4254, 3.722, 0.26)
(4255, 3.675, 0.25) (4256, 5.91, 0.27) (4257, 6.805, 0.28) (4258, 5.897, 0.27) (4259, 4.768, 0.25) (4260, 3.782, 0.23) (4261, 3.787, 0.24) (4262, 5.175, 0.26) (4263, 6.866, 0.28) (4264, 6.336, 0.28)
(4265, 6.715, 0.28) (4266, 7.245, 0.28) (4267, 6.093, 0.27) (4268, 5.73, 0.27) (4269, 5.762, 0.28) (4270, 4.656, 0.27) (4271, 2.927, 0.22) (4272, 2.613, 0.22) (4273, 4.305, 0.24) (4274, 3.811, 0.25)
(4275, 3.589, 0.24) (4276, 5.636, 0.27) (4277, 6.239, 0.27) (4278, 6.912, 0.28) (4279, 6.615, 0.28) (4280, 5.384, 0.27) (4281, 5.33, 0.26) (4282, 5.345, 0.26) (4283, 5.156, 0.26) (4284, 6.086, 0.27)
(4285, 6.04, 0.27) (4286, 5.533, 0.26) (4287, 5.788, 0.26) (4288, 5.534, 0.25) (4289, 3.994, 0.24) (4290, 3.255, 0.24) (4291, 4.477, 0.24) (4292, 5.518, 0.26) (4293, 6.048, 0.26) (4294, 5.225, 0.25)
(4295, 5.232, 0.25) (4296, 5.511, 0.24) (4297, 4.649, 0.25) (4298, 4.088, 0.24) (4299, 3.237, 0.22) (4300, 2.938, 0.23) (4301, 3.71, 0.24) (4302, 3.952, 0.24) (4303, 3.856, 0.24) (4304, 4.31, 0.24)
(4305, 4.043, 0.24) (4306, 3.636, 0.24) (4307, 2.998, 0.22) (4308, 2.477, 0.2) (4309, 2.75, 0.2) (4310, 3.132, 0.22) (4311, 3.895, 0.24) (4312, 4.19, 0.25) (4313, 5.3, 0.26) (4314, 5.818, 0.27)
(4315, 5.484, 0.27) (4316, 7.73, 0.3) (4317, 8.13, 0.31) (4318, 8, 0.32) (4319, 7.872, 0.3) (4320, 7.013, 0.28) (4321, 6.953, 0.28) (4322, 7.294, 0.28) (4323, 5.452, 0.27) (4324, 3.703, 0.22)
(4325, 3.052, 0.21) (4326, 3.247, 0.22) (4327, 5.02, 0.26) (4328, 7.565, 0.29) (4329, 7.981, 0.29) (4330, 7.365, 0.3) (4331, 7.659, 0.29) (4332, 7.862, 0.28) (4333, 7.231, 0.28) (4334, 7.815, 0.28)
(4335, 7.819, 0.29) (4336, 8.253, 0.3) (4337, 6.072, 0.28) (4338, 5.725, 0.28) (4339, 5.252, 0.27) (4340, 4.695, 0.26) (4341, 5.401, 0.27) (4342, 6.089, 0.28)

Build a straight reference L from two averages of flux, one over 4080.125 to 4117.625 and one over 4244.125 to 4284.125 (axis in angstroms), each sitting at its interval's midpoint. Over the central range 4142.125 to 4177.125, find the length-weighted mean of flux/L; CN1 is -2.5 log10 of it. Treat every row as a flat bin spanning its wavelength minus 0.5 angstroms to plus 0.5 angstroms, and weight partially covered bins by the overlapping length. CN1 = 0.12 mag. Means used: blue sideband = 5.89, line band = 5.09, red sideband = 5.28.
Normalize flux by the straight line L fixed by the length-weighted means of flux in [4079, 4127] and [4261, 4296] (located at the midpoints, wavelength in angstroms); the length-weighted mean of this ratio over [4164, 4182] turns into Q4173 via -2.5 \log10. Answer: 0.11 mag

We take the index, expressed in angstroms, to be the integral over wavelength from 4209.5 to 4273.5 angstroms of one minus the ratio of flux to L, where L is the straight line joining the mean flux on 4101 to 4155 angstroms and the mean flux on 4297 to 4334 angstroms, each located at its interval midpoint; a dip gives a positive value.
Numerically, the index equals 1.2 angstroms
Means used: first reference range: 5.38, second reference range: 5.28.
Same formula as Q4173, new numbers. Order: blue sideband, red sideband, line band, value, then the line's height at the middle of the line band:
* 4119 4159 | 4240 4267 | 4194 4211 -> 0.053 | 5.41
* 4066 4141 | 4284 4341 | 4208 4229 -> 0.096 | 5.48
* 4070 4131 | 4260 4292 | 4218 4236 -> 0.113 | 5.36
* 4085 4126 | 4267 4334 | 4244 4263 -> 0.035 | 5.36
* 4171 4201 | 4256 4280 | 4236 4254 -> -0.053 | 5.23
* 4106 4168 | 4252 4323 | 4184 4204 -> 0.083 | 5.3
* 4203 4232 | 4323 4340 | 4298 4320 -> 0.286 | 6.07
